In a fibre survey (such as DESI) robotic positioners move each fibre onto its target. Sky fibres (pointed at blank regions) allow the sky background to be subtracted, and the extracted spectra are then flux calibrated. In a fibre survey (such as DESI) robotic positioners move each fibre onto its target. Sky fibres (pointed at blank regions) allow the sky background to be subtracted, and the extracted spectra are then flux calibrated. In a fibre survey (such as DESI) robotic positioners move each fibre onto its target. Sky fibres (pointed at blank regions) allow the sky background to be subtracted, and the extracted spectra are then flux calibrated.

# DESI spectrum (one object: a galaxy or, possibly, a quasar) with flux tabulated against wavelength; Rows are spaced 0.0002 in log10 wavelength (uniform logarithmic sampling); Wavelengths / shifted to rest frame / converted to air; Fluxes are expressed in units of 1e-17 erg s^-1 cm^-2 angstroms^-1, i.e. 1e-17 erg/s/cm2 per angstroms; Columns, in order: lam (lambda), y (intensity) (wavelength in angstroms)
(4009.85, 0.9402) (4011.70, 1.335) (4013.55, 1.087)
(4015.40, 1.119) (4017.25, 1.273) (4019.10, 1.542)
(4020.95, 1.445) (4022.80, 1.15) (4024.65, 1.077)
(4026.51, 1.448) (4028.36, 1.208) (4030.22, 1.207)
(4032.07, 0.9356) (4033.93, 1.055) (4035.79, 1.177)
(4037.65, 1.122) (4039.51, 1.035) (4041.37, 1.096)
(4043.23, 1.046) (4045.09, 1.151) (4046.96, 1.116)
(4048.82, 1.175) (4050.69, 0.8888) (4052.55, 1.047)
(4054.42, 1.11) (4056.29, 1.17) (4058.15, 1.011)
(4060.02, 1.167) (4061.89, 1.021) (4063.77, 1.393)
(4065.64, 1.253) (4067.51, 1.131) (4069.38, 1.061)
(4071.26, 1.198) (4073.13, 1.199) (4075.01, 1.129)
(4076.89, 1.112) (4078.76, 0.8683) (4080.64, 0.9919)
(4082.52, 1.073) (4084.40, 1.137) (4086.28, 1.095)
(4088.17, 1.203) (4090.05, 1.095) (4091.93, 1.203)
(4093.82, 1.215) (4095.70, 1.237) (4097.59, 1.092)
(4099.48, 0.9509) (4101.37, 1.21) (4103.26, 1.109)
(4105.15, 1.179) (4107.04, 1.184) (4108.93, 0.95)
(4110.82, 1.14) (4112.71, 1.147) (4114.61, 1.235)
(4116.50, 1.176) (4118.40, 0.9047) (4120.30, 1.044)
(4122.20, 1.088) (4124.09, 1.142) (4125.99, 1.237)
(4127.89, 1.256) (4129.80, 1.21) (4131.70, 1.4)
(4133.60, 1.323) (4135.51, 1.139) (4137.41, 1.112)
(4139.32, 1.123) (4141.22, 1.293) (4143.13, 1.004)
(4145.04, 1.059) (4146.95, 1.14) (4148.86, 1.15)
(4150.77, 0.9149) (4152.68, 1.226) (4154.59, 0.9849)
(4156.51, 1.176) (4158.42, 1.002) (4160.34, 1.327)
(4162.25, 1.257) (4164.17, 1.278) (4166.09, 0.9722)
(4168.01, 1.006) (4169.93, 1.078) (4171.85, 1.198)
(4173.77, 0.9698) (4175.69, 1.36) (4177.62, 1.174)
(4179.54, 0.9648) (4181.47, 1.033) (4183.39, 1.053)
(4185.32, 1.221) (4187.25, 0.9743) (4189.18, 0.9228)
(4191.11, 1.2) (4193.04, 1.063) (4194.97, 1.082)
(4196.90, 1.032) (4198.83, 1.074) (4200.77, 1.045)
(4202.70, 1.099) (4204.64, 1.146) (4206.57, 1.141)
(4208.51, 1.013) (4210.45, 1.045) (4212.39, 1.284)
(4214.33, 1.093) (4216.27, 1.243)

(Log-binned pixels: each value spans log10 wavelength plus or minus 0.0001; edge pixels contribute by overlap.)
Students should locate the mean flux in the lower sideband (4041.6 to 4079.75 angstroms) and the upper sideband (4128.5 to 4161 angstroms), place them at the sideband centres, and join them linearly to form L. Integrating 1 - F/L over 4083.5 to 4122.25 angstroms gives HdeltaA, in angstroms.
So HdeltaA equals 0.2 angstroms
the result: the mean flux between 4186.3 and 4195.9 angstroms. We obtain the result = 1.05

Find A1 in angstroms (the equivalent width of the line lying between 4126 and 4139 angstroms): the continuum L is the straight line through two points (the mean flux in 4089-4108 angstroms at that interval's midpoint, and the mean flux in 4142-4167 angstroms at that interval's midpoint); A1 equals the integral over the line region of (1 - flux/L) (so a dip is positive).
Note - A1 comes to -1.2 angstroms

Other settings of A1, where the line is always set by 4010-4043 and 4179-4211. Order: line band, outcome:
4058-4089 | 0.80 angstroms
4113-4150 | -1.56 angstroms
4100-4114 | 0.01 angstroms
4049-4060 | 0.96 angstroms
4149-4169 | -0.43 angstroms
